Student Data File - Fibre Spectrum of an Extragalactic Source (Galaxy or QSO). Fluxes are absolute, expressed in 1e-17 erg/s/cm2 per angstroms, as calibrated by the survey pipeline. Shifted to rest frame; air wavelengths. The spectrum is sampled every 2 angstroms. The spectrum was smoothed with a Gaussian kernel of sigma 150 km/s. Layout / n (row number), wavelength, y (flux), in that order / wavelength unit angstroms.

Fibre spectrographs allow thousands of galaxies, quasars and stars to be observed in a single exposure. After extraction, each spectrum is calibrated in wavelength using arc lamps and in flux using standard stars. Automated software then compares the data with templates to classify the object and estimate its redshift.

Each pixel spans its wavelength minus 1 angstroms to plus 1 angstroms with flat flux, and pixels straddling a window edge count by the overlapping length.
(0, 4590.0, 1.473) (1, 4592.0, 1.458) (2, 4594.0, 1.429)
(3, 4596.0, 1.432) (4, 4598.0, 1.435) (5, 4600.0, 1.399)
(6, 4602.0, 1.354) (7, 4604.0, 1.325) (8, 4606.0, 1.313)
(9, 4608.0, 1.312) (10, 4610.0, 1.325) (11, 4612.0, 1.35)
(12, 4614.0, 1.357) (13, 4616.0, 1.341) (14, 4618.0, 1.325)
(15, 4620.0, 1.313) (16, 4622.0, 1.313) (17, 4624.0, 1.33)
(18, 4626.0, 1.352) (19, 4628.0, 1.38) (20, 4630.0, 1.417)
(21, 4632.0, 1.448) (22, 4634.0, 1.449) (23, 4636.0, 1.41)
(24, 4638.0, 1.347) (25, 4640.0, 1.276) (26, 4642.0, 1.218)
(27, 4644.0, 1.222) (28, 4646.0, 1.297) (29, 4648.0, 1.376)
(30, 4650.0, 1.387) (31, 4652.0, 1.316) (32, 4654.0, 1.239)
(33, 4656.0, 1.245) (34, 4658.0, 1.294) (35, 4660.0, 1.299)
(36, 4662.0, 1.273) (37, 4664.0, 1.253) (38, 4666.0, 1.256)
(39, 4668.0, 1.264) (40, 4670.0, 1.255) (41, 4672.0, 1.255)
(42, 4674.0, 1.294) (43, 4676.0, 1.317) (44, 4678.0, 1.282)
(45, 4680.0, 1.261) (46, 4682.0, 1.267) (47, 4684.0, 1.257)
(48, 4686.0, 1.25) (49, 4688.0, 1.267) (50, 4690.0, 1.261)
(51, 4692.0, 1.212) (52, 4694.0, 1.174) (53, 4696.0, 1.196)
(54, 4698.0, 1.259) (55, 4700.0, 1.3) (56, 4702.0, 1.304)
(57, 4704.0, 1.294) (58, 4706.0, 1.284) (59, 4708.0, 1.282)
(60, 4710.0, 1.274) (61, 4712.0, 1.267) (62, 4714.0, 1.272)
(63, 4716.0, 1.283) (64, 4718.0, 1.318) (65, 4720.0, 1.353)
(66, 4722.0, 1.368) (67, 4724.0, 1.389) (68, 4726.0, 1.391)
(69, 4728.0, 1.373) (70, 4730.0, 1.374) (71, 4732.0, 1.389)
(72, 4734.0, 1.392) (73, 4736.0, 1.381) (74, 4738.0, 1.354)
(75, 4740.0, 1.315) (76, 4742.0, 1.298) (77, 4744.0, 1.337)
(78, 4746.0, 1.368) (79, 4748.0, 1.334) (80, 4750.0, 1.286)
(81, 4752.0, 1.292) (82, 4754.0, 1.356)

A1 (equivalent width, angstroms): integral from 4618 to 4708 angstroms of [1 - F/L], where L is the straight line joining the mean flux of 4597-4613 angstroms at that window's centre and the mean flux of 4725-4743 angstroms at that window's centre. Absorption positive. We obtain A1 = 4.1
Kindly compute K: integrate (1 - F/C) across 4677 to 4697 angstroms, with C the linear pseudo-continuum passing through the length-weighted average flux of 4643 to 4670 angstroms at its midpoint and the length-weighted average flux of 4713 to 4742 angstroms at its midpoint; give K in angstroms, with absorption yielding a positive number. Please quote 1.1 angstroms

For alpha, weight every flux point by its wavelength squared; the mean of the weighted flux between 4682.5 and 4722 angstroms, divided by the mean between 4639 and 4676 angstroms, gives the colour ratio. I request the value 1.01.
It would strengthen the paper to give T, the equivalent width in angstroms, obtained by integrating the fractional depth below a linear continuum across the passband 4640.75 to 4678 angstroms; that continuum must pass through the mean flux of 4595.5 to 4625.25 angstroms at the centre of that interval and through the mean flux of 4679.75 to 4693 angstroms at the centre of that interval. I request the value 0.2 angstroms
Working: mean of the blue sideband 1.35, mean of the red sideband 1.25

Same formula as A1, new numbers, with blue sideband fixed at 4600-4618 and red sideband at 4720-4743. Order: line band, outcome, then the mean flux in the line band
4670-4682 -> 0.7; 1.28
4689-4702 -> 1.1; 1.24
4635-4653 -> 0.4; 1.32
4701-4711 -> 0.5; 1.29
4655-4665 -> 0.6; 1.27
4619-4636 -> -0.4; 1.38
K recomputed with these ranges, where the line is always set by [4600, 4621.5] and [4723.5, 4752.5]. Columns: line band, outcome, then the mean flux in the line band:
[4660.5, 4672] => 0.7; 1.26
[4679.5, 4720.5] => 2.4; 1.27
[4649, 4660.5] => 0.4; 1.3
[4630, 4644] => -0.2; 1.35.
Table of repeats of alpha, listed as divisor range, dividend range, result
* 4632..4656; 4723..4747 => 1.07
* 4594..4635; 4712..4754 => 1.03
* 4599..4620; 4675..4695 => 0.97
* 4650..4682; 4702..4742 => 1.07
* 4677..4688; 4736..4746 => 1.08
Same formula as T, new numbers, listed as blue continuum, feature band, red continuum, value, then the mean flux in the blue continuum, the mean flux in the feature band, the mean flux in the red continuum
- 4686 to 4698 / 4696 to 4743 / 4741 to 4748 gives -1.48 angstroms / 1.23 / 1.32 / 1.33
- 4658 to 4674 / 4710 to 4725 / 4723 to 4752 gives 0.13 angstroms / 1.27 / 1.32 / 1.35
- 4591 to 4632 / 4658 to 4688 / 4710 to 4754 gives 1.79 angstroms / 1.37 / 1.27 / 1.34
